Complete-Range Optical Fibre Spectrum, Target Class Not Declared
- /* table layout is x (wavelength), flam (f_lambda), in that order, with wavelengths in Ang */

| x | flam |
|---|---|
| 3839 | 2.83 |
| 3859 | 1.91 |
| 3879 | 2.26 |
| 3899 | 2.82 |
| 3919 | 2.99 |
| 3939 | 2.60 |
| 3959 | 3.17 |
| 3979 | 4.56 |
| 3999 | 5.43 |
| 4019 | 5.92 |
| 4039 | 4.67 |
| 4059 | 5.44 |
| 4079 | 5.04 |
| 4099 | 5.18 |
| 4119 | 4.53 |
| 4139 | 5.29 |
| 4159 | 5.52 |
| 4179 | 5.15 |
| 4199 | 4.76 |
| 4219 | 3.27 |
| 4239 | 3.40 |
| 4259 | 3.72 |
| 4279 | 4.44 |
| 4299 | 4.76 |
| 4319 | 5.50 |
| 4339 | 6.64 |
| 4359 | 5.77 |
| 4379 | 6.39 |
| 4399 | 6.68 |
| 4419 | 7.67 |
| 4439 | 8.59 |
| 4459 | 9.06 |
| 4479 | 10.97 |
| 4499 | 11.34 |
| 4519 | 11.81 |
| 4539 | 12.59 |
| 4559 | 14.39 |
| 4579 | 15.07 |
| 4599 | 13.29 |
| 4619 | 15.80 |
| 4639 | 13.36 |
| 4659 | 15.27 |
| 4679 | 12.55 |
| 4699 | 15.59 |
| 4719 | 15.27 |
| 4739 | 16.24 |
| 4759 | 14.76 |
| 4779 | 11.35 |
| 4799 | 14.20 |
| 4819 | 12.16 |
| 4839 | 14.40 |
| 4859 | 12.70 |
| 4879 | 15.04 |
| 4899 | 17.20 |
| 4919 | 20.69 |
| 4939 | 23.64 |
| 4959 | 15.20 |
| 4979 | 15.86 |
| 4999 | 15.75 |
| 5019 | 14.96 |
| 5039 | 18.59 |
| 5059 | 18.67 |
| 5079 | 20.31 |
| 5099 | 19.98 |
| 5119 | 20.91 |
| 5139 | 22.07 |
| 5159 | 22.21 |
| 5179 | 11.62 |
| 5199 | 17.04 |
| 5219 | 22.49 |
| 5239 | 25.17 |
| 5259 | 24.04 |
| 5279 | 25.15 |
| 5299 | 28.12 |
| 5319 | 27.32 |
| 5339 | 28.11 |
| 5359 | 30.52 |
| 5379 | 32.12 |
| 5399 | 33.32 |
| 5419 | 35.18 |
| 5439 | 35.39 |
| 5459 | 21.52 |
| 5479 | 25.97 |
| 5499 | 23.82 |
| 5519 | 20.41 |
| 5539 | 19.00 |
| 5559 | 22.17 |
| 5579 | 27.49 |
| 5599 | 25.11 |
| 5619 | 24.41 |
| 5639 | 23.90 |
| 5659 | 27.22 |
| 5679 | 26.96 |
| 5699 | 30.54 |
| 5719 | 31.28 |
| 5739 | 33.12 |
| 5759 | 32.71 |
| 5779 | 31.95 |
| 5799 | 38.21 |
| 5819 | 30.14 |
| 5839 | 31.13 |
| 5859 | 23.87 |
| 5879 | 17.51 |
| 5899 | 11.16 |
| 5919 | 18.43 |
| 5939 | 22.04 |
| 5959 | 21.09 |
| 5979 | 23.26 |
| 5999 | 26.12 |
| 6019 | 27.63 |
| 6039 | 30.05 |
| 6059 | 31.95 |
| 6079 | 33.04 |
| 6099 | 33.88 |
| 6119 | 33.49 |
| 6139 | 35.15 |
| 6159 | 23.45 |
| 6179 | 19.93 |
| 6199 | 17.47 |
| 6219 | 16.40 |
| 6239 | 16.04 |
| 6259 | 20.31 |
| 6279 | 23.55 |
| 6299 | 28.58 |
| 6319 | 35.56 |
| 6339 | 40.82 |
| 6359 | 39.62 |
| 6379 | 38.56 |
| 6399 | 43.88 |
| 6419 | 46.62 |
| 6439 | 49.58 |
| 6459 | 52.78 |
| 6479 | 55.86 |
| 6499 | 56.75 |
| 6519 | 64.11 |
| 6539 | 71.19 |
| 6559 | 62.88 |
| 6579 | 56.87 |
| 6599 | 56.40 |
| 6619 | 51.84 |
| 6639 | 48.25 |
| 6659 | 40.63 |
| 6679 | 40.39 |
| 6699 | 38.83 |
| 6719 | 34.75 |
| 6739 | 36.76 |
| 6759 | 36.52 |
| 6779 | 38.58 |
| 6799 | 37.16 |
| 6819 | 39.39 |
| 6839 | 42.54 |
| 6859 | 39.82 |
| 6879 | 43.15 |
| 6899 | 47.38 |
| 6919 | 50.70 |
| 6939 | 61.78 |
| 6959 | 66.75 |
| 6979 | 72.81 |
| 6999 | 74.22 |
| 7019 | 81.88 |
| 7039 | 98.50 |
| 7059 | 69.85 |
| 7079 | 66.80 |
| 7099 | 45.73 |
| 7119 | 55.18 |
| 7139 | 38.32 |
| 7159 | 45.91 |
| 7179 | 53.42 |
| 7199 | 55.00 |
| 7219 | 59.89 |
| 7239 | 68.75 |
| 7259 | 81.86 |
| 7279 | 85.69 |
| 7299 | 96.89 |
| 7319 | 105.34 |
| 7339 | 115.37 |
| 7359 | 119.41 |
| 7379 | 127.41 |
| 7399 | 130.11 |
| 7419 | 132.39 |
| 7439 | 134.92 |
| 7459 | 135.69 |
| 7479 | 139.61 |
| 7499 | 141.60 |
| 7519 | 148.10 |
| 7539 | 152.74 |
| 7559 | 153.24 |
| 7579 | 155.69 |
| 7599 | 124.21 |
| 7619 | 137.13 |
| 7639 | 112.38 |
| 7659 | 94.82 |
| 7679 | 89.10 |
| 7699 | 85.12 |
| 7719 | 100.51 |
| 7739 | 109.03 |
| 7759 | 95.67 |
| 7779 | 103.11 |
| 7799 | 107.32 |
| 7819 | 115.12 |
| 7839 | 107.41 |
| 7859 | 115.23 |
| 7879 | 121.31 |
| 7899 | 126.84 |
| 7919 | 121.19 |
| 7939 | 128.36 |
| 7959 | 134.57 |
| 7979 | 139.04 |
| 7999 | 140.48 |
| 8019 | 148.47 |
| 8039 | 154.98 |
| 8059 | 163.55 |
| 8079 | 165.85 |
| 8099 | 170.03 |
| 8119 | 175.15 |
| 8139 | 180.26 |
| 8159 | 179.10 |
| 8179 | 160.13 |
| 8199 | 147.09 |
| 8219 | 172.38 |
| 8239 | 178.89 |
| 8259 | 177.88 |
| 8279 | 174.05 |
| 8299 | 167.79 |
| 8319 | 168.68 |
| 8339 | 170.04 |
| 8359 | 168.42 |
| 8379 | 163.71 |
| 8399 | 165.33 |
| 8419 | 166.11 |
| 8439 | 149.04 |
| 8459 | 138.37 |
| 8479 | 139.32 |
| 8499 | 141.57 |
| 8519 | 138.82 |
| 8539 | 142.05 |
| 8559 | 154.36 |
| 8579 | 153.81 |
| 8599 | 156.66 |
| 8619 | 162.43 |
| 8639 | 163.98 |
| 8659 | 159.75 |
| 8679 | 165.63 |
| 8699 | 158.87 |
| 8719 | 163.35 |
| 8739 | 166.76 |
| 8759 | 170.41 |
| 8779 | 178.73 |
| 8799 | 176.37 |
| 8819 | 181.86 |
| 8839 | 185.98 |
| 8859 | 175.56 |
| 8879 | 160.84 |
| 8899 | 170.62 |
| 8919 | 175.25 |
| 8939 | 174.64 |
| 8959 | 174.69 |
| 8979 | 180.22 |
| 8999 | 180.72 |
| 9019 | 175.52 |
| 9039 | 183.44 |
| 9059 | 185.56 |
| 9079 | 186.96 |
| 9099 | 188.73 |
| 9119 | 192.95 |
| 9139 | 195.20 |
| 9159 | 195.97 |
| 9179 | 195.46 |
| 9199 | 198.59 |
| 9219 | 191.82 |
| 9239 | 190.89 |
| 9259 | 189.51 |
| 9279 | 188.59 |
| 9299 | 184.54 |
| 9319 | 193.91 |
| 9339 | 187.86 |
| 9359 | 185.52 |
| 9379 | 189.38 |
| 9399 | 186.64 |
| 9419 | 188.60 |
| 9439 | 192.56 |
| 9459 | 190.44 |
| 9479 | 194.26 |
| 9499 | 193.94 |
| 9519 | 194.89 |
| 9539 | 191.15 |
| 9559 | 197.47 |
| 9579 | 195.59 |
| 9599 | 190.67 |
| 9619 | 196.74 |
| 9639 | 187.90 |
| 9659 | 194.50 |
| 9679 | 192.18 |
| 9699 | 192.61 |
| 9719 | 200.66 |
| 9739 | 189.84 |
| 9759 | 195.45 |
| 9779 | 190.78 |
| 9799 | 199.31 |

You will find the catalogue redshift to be 0.00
